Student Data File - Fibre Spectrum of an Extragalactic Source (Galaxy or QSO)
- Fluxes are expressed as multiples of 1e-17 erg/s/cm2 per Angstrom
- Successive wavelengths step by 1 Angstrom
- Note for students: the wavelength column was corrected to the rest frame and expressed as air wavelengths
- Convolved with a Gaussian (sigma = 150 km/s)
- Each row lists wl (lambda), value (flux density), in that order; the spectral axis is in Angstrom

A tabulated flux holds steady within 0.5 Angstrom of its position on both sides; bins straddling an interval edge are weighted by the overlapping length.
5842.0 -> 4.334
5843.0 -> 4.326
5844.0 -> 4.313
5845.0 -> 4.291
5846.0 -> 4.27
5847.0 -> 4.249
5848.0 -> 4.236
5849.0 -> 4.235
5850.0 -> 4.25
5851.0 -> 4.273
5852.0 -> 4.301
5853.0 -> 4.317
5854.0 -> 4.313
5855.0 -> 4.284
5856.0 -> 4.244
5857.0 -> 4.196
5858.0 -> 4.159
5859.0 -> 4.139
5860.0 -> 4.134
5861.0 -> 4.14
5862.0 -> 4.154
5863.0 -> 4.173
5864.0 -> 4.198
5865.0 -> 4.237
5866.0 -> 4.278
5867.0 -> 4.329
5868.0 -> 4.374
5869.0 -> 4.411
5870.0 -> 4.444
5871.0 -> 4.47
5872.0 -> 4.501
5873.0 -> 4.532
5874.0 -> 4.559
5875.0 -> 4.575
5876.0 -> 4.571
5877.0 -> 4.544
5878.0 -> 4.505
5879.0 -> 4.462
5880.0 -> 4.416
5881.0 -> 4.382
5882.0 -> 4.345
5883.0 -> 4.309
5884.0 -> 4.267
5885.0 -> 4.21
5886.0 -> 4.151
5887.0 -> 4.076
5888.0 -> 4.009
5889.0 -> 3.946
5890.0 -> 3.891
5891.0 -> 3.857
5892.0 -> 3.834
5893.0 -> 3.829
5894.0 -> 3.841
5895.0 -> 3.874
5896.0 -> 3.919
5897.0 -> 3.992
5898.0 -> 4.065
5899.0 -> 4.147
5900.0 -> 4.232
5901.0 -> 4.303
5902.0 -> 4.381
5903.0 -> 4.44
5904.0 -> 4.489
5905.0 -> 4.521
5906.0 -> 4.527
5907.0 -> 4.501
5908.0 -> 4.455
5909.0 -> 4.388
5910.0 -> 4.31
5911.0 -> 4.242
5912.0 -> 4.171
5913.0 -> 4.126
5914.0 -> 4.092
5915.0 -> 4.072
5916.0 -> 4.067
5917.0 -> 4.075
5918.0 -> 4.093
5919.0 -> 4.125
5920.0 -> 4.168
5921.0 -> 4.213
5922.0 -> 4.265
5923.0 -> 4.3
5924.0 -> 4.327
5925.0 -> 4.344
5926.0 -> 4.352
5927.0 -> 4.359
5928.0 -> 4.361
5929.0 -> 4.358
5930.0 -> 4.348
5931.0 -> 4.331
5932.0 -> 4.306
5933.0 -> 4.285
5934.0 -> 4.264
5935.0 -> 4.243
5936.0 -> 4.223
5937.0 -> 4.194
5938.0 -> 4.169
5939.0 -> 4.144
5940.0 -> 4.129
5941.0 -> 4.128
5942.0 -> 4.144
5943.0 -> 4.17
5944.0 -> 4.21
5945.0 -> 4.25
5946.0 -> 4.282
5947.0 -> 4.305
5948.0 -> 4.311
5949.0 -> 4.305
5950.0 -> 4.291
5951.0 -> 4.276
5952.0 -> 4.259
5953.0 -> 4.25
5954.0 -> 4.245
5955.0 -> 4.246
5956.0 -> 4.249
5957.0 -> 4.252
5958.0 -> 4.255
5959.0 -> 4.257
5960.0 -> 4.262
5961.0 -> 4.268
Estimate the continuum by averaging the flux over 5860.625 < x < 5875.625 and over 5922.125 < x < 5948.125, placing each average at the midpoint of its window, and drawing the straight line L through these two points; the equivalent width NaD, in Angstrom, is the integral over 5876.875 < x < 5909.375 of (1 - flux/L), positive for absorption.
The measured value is 0.9 Angstrom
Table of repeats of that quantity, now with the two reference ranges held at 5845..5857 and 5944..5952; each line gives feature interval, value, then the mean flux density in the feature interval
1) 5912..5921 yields 0.3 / 4.11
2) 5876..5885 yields -0.3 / 4.4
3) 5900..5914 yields -0.3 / 4.36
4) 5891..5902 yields 0.7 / 4.01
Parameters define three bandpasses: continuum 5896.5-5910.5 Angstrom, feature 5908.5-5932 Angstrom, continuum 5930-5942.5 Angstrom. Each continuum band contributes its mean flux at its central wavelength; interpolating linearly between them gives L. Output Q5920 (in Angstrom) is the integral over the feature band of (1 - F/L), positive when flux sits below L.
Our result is 0.2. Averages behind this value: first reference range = 4.34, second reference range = 4.22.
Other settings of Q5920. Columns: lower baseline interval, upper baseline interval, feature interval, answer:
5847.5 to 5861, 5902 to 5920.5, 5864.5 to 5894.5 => -0.15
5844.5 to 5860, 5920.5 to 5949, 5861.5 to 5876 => -0.45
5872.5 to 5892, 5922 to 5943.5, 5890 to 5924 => 0.76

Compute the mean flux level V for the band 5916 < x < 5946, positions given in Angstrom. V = 4.24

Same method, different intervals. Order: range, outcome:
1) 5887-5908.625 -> 4.15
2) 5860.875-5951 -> 4.25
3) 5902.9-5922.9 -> 4.26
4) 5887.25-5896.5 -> 3.89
